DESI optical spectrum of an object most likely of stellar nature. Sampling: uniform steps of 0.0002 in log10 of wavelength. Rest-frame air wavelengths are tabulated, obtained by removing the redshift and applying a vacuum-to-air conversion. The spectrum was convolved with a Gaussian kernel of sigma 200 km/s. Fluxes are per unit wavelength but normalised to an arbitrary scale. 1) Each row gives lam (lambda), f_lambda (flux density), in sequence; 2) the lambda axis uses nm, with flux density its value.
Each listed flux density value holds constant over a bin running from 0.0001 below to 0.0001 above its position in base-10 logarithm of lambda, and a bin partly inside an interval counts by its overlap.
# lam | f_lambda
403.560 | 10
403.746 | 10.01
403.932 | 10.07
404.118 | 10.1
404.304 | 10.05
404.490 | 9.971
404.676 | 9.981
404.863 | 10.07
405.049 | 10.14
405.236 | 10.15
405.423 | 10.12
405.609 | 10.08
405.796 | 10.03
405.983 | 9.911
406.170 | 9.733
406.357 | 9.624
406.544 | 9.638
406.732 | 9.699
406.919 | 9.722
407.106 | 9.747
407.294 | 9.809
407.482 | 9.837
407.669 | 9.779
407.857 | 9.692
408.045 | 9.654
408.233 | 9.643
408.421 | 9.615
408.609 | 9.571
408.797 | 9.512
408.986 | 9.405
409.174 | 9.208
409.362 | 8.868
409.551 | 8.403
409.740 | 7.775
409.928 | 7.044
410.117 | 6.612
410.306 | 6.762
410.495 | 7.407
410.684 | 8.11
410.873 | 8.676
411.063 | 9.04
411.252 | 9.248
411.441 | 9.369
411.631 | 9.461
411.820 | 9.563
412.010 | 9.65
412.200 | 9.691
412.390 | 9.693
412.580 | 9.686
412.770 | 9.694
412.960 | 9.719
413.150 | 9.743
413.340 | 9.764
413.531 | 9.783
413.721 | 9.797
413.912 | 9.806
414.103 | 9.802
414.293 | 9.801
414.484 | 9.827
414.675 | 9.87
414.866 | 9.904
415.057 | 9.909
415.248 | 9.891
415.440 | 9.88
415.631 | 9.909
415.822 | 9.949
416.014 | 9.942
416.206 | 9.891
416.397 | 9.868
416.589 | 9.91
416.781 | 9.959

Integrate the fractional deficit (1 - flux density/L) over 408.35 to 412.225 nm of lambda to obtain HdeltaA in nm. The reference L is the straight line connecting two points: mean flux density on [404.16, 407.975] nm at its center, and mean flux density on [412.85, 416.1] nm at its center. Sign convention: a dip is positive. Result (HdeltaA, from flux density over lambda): 0.46 nm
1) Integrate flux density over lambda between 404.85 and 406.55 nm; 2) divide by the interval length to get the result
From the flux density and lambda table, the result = 9.96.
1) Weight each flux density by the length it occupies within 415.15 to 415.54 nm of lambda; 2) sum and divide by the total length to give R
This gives 9.88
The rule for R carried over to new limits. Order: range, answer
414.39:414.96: 9.87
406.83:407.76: 9.78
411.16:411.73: 9.37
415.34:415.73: 9.9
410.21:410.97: 7.73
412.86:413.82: 9.76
